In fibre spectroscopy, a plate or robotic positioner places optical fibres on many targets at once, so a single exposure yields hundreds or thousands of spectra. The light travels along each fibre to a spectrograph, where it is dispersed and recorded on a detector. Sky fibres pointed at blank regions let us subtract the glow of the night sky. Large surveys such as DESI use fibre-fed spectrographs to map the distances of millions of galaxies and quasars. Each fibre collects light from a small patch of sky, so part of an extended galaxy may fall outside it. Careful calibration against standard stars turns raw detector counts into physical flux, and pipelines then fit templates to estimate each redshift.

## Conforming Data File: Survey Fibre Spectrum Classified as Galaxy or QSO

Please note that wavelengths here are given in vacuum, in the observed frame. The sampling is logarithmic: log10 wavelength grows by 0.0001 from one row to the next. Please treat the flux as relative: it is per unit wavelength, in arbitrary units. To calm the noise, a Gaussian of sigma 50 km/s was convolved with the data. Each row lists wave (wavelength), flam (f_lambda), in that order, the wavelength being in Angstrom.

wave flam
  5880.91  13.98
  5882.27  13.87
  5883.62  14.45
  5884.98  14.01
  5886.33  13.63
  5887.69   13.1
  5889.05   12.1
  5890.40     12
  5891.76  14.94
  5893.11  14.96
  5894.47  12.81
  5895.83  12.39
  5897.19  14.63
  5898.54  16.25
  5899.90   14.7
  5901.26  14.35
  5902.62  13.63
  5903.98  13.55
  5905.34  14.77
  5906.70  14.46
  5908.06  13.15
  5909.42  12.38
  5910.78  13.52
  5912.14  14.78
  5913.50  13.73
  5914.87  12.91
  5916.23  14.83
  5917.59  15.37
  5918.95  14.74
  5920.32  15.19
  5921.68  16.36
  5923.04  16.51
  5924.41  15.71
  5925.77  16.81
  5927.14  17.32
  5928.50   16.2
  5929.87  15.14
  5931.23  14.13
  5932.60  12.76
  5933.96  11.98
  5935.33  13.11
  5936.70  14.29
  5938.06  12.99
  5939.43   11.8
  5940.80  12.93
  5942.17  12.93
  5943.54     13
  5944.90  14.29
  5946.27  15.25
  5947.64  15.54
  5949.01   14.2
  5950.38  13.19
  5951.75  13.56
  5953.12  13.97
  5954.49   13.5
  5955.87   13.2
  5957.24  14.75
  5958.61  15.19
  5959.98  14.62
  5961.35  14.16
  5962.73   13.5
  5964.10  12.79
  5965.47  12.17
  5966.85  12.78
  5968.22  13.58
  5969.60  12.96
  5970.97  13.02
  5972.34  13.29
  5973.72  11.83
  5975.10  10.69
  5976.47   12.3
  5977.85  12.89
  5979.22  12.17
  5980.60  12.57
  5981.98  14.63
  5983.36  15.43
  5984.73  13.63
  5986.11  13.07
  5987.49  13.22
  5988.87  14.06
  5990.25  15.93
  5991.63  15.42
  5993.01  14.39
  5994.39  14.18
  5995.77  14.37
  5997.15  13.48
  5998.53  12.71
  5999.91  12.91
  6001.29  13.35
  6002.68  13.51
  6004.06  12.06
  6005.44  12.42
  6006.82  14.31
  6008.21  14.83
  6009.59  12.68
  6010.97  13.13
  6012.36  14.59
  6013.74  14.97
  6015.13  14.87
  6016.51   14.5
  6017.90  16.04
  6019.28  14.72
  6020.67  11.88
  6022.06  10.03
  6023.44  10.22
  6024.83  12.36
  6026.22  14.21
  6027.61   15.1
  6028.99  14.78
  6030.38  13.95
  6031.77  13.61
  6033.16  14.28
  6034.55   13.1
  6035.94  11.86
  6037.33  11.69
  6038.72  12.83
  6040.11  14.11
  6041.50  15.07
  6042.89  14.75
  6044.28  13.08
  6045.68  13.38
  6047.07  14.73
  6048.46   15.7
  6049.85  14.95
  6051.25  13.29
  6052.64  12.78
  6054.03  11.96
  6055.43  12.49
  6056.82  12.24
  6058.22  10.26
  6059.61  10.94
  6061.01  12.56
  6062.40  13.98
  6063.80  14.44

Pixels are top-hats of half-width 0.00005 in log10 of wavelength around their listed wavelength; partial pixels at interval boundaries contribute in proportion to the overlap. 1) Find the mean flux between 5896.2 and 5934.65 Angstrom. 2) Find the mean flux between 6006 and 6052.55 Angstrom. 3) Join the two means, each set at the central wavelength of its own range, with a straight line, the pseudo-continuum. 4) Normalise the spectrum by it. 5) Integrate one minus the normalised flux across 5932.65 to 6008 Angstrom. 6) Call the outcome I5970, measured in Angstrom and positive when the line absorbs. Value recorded 3.7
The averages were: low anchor 14.6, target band 13.5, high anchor 13.7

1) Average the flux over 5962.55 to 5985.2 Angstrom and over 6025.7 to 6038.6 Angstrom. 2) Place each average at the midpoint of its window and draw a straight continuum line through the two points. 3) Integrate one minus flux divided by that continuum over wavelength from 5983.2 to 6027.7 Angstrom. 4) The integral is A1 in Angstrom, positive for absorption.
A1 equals -1.3 Angstrom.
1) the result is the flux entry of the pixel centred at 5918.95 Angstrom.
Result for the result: 14.74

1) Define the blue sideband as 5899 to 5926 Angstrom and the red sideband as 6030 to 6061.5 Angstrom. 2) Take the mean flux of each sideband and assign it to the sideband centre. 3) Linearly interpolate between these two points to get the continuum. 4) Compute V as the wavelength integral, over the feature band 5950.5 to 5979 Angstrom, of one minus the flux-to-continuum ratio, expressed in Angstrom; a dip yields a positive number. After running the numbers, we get 1.6 Angstrom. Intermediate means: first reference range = 14.5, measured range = 13.2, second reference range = 13.2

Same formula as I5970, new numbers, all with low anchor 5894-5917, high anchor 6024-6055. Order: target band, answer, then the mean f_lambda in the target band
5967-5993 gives 0.8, 13.4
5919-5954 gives -1.2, 14.4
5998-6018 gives 0.0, 13.7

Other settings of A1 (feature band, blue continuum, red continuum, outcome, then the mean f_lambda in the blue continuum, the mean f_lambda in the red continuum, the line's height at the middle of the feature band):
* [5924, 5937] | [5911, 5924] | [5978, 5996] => 0.00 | 14.9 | 14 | 14.7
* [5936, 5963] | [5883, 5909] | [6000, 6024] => -0.36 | 13.9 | 13.4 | 13.7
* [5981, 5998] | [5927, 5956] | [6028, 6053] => -0.56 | 13.8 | 13.8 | 13.8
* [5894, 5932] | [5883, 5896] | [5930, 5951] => -3.26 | 13.5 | 13.5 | 13.5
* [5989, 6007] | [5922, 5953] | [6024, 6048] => 0.20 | 14.3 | 13.7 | 13.9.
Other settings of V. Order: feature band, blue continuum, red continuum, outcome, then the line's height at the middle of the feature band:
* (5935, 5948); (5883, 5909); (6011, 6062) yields 0.13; 13.7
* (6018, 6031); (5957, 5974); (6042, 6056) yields 0.47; 13.7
